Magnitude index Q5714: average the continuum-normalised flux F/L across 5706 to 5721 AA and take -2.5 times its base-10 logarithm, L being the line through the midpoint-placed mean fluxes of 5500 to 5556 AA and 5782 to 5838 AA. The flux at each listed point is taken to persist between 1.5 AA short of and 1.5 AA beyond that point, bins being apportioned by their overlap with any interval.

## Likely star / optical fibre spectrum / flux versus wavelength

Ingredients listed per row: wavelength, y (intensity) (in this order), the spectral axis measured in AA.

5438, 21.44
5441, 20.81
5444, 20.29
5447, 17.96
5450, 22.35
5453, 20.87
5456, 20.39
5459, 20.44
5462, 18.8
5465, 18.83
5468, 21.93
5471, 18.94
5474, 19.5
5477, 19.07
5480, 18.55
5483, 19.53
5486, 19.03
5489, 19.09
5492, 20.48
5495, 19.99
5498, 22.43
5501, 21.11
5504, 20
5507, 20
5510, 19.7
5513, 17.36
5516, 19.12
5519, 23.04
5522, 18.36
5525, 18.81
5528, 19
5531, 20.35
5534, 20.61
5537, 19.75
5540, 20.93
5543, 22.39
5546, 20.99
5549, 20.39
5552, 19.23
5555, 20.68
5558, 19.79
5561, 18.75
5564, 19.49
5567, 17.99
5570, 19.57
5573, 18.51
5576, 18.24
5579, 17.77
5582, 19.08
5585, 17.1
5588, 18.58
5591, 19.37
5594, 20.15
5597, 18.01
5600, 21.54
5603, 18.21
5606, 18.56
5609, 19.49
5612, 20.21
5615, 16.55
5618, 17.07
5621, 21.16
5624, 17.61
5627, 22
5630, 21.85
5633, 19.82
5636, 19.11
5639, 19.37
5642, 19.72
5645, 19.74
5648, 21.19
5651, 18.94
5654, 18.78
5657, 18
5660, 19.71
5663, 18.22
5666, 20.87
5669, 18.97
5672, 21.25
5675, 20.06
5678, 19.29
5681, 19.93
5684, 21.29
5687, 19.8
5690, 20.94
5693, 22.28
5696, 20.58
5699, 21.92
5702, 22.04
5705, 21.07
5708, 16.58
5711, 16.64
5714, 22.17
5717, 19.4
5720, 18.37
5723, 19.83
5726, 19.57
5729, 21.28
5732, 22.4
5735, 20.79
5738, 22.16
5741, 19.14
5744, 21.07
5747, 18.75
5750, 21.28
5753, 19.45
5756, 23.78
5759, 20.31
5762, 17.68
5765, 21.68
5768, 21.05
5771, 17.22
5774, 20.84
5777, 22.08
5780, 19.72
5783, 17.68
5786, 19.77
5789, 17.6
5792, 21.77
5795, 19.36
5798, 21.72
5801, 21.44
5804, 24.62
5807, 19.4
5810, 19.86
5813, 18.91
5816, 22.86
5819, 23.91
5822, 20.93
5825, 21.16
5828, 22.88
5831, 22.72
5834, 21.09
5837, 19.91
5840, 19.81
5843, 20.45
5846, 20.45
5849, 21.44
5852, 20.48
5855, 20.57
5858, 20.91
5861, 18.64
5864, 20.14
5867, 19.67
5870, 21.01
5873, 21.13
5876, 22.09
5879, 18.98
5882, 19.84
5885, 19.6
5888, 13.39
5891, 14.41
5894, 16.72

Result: 0.11 mag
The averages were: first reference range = 20.1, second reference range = 21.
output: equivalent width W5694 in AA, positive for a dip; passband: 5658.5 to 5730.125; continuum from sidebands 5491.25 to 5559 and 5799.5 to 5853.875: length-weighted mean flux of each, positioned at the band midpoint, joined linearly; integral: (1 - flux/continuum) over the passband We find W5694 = 2.4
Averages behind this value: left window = 20.2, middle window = 20.1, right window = 21.2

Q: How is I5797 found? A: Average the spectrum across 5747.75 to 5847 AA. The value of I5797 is 20.7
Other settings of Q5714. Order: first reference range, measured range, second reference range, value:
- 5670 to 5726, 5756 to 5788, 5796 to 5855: 0.04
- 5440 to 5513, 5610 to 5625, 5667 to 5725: 0.08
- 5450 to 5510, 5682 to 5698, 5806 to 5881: -0.03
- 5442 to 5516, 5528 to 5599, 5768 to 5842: 0.03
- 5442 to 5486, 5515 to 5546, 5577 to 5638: -0.04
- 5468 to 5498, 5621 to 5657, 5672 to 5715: 0.02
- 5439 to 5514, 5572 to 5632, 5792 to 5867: 0.07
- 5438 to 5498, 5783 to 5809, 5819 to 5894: -0.02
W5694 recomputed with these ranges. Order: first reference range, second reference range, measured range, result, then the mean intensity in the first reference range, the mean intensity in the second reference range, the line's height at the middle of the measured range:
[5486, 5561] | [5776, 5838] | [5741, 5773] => 0.9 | 20.1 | 20.9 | 20.8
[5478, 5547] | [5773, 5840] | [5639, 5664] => 1.4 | 20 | 20.9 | 20.4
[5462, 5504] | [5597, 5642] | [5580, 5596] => 0.6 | 19.8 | 19.4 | 19.5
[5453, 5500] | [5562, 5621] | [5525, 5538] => -0.3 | 19.8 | 18.8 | 19.3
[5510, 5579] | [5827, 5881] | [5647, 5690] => 0.6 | 19.7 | 20.7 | 20.1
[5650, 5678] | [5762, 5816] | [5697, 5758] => -1.6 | 19.4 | 20.3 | 19.9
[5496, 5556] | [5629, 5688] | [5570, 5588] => 1.6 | 20.2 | 19.8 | 20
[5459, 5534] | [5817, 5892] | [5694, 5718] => -0.1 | 19.7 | 20.3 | 20.1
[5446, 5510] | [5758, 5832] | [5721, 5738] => -0.2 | 20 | 20.7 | 20.5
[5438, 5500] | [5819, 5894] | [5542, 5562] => -0.3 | 20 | 20.1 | 20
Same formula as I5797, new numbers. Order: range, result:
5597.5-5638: 19.4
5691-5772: 20.3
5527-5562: 20.3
